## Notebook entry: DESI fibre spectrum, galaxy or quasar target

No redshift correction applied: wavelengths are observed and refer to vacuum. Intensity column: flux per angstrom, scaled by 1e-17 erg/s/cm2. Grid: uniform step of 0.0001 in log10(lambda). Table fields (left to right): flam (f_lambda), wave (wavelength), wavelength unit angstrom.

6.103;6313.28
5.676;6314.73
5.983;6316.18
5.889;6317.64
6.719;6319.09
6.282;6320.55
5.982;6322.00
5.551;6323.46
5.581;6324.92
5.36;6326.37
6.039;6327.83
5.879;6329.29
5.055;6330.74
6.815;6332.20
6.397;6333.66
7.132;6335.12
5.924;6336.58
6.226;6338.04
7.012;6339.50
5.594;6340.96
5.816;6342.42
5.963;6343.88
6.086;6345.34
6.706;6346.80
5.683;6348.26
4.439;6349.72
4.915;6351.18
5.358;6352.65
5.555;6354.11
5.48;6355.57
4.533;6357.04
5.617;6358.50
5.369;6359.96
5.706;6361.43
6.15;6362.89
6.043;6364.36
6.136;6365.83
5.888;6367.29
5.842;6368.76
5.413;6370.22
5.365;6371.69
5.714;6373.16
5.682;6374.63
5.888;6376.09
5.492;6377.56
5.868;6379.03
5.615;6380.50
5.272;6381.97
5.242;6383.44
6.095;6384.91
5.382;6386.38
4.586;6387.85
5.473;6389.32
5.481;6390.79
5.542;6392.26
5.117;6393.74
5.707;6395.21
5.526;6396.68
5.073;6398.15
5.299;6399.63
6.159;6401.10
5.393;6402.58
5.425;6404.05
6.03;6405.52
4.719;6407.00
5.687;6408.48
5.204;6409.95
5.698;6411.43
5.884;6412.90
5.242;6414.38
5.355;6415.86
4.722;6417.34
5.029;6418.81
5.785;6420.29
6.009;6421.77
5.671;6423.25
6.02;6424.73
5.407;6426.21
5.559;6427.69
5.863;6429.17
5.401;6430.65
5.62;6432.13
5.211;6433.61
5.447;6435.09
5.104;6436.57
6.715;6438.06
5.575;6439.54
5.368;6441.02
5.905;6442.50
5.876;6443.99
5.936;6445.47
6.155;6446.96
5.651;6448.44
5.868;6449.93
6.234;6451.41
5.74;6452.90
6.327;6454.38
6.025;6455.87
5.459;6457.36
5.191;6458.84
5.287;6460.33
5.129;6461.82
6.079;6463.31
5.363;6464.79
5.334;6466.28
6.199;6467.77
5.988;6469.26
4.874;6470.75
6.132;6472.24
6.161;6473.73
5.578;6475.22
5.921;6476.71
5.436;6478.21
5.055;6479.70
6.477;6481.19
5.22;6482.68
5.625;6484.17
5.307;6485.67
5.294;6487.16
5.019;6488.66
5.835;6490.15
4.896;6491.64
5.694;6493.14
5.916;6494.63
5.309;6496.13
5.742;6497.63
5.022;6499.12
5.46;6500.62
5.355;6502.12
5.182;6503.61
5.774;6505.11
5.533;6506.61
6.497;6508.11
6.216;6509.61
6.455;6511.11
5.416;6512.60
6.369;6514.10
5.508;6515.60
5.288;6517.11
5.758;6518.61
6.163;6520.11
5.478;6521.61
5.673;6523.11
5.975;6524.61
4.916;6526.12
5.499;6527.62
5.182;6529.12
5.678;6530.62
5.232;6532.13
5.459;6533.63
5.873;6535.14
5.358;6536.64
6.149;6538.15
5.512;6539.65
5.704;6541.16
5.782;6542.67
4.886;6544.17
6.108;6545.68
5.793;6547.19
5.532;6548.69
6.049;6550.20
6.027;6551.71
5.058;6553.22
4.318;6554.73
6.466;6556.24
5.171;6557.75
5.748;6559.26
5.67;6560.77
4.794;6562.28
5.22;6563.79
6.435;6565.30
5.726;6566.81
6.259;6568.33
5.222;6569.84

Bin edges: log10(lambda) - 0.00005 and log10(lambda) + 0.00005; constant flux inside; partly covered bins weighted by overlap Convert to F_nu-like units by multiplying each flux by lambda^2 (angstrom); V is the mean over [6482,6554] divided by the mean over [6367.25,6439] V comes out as 1.05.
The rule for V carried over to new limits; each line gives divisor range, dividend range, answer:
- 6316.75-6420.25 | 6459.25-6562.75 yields 1.03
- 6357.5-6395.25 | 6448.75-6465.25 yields 1.05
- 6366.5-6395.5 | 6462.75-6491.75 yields 1.04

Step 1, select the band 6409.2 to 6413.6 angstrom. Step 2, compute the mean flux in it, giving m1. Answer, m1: 5.6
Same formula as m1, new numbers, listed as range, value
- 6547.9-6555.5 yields 5.4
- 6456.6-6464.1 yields 5.43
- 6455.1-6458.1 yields 5.74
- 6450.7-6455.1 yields 6.1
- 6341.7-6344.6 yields 5.89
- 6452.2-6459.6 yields 5.75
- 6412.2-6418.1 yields 5.29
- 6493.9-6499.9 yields 5.49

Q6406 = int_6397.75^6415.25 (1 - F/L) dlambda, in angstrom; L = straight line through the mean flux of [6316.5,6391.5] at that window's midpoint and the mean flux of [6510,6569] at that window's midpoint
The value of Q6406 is 0.7 angstrom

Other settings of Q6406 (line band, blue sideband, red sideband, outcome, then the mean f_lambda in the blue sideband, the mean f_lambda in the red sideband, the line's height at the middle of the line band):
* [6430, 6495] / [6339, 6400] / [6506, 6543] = 0.09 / 5.58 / 5.71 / 5.66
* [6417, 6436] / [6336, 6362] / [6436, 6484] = 0.60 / 5.66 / 5.73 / 5.71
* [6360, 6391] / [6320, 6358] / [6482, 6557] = 0.76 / 5.82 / 5.59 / 5.77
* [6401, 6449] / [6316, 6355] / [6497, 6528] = 1.71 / 5.92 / 5.68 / 5.8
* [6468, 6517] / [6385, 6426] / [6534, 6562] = -0.75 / 5.46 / 5.61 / 5.55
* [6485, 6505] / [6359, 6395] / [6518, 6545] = 0.64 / 5.6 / 5.57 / 5.58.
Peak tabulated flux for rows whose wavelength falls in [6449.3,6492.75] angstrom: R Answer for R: 6.477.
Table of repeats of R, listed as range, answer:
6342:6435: 6.706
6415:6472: 6.715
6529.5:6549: 6.149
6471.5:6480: 6.161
